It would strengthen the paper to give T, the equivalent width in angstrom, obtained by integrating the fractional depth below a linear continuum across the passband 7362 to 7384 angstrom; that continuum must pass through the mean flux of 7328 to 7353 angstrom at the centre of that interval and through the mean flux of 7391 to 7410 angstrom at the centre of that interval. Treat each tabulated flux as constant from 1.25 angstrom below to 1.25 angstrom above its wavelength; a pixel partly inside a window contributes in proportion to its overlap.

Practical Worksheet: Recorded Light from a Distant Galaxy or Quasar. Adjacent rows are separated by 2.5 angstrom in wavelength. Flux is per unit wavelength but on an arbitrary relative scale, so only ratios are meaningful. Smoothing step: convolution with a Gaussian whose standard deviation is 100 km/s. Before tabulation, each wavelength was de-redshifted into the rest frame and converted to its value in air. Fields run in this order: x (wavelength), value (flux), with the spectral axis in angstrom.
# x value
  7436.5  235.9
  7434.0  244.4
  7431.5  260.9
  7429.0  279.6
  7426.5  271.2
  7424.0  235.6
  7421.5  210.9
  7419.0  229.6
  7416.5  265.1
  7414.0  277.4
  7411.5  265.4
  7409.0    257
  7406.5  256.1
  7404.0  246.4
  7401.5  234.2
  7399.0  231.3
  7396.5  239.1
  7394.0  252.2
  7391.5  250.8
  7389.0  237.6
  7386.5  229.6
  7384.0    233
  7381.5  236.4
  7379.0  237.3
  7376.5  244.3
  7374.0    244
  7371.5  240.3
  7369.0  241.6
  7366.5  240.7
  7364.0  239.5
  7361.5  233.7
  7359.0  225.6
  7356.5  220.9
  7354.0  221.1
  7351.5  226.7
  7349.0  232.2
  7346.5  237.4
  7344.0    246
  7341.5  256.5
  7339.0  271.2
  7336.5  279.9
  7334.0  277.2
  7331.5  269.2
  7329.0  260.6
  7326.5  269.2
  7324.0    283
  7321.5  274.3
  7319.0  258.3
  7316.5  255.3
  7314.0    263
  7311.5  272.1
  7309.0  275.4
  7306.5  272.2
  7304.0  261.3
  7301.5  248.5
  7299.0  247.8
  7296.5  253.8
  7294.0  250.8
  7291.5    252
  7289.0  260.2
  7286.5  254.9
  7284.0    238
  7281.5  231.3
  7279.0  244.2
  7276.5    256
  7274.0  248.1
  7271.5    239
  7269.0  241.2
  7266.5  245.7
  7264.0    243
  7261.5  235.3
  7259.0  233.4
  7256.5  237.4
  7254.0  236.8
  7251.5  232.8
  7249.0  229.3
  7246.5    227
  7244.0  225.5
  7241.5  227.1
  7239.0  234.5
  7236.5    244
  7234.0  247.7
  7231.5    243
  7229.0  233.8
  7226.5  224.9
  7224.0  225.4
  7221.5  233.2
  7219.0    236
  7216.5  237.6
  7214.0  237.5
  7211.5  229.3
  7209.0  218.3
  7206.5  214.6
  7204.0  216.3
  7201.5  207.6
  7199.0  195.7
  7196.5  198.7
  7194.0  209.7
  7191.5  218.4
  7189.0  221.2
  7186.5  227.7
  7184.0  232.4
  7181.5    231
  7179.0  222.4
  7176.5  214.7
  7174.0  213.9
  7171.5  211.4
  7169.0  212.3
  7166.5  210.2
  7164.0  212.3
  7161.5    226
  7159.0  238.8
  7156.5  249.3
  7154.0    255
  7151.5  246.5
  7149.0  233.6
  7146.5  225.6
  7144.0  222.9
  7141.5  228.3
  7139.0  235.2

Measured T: 0.89 angstrom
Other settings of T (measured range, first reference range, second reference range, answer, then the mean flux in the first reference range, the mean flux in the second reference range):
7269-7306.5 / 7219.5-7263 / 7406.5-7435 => -1.6 angstrom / 234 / 254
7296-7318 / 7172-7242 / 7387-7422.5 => -2.4 angstrom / 225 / 247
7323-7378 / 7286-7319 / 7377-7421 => 0.9 angstrom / 259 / 245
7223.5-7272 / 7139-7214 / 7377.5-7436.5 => -1.1 angstrom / 223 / 247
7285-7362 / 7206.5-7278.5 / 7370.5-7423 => -5.0 angstrom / 236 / 244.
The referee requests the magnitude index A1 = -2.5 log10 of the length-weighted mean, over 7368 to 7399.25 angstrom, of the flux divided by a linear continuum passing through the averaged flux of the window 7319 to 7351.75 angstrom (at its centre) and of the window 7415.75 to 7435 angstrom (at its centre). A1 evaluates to 0.06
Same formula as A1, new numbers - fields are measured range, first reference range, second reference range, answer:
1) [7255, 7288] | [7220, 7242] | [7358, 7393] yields -0.03 mag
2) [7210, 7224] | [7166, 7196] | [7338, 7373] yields -0.05 mag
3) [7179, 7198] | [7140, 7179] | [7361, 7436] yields 0.04 mag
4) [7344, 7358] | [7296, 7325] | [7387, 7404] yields 0.11 mag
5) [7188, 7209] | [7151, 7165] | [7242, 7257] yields 0.12 mag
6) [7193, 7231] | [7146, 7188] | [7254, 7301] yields 0.06 mag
